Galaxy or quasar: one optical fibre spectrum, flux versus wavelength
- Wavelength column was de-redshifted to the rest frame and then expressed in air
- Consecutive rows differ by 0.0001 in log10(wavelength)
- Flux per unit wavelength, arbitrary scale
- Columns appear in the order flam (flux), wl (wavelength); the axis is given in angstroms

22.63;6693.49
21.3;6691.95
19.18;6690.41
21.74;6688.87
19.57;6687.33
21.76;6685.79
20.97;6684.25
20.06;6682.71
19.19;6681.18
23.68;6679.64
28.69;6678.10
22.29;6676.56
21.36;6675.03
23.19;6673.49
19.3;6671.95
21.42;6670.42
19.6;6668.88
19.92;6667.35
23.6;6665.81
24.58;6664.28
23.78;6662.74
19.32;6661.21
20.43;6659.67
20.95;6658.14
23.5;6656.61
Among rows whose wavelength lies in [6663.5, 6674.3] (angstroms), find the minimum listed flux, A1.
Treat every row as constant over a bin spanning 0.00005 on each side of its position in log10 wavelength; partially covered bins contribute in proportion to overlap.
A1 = 19.3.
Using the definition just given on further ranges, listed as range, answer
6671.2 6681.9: 19.19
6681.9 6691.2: 19.18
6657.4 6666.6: 19.32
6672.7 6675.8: 21.36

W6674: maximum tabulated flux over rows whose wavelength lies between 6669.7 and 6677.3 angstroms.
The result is 23.19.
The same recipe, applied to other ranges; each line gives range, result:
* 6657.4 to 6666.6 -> 24.58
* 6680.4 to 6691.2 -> 21.76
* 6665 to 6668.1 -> 23.6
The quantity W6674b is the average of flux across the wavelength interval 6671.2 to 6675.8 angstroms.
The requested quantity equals 21.3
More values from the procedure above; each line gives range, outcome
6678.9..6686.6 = 21.1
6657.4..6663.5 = 21.1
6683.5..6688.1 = 20.8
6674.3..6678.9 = 24.1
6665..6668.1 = 21.8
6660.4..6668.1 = 22.2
